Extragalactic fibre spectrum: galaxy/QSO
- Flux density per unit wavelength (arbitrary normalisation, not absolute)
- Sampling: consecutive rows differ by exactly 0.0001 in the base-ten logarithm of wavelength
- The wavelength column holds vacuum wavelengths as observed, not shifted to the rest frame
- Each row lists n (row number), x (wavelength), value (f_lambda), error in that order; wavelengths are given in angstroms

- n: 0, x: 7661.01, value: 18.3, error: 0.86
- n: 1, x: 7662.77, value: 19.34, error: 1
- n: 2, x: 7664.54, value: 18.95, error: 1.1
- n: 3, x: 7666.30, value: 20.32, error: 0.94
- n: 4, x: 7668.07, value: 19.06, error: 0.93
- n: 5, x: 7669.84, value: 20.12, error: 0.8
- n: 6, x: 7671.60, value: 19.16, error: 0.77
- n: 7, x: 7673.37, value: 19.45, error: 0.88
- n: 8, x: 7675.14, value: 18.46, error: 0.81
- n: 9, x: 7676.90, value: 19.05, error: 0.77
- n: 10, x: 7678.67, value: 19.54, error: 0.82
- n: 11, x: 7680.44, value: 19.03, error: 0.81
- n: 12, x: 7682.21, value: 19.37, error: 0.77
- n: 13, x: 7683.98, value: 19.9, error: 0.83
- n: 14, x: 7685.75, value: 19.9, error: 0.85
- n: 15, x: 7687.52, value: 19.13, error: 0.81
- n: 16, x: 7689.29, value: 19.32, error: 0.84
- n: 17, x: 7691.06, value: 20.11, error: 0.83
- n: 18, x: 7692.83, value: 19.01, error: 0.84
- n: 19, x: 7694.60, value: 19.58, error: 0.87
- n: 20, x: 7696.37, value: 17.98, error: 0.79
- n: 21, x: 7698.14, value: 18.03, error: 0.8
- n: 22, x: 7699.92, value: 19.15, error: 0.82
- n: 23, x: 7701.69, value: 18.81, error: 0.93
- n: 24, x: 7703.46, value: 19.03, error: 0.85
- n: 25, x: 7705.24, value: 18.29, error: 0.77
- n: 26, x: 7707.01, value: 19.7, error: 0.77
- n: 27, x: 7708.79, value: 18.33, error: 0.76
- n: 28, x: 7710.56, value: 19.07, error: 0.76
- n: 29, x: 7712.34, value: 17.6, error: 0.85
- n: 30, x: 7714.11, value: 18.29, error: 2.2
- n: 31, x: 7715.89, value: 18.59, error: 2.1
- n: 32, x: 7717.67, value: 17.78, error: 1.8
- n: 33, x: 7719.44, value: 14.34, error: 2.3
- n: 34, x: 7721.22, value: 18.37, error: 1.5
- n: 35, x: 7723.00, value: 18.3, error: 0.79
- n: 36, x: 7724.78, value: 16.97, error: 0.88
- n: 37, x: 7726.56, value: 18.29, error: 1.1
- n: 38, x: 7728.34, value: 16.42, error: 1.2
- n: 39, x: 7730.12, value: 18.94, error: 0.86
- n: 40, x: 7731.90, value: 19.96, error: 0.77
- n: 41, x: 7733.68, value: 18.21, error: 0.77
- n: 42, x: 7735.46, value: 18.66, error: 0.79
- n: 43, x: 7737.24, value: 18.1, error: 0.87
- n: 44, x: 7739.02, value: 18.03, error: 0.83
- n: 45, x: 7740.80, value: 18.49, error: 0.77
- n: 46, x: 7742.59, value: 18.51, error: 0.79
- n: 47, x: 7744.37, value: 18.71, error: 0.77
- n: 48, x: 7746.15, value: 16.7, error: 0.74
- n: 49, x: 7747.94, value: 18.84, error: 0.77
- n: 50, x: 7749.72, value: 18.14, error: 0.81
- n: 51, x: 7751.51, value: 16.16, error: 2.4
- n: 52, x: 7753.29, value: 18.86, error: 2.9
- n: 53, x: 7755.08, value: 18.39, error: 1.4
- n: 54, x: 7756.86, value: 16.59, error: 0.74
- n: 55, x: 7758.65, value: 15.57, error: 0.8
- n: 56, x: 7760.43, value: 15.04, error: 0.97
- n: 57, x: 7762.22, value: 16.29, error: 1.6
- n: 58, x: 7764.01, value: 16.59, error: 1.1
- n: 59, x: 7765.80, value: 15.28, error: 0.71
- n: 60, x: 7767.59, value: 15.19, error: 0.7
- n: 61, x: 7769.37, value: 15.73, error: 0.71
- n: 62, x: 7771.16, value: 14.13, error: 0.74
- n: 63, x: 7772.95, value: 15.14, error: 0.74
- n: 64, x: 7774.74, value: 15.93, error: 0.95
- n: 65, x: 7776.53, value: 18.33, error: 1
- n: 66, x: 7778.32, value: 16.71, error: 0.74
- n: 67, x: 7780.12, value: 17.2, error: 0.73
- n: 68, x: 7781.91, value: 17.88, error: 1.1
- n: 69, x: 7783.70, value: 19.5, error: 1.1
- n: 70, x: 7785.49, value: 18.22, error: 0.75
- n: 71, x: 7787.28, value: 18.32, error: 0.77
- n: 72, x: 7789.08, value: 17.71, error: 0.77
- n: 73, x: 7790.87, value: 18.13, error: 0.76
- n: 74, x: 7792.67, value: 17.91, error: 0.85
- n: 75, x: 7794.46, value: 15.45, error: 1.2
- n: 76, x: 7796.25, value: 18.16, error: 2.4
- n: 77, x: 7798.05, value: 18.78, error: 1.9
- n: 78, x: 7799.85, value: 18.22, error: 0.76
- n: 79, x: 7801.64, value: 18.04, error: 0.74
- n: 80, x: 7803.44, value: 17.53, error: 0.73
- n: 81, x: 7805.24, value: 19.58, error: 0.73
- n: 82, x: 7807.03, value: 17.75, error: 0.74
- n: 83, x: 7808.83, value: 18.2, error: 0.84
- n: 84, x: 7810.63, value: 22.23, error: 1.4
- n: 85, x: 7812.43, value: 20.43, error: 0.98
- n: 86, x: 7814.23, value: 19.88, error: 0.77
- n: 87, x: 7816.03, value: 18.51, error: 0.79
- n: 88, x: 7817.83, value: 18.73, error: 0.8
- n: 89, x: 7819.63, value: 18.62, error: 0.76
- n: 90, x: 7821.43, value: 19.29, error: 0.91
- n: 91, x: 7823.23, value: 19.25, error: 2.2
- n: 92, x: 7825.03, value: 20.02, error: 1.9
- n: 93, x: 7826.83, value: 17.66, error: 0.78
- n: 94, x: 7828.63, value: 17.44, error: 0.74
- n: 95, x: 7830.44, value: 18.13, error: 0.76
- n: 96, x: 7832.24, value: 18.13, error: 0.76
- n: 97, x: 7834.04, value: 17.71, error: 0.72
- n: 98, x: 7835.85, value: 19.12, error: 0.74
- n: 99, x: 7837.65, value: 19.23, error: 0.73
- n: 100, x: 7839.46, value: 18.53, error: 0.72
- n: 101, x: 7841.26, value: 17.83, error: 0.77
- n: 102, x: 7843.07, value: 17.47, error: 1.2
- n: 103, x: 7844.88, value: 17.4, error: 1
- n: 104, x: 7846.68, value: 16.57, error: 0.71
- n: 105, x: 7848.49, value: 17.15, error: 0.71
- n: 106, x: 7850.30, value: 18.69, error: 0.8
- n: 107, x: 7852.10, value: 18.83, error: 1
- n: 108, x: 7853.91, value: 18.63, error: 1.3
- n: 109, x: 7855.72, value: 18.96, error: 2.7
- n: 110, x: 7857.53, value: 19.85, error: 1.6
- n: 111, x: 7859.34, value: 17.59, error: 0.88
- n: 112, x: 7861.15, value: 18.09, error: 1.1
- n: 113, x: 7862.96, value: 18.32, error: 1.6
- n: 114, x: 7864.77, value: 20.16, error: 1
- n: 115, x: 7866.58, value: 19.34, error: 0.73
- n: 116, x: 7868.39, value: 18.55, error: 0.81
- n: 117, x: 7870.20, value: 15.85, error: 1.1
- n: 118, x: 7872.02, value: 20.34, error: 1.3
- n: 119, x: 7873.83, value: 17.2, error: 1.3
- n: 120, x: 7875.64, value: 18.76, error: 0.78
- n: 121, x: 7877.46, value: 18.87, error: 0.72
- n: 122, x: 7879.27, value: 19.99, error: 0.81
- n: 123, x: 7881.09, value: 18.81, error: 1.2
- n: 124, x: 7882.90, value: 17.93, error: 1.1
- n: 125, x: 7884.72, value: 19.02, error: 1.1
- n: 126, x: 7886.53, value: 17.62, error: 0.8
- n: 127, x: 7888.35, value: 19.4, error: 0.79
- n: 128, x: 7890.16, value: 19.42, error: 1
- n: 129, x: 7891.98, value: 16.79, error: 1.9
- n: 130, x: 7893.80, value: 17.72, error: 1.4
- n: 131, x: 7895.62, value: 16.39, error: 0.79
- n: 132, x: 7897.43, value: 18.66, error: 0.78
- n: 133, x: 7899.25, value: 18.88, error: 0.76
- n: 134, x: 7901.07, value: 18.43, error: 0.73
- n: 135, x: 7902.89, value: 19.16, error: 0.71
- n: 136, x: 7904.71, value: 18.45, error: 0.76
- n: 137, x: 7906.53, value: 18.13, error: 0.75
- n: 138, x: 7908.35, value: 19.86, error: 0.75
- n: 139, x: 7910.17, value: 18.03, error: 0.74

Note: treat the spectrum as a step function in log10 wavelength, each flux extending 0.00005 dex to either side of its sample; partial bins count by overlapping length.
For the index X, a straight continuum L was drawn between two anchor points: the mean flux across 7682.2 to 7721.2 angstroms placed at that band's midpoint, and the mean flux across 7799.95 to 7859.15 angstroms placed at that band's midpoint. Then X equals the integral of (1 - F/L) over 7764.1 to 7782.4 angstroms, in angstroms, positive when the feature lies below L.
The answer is 2.4 angstroms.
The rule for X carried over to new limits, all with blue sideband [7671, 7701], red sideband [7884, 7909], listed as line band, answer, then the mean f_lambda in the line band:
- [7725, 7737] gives 0.4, 18.3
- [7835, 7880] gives 0.3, 18.4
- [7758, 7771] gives 2.3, 15.6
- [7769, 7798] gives 2.5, 17.2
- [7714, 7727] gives 1.0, 17.5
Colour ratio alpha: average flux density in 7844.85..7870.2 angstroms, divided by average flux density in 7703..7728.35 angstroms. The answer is 1.02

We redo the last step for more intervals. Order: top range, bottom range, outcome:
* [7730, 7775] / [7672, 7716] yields 0.90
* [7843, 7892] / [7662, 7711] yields 0.96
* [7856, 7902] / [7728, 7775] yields 1.08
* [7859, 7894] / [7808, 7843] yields 0.98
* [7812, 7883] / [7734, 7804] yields 1.07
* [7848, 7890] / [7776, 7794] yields 1.04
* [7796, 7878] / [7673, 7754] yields 1.00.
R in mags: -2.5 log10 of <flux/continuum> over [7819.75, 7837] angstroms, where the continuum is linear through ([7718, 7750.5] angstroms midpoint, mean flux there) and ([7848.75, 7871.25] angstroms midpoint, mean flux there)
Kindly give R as -0.01 mag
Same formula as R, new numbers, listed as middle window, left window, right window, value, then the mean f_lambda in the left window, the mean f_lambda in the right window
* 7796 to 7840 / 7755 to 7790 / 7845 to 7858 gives -0.071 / 16.7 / 18.3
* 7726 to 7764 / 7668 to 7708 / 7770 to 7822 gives 0.052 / 19.2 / 18.1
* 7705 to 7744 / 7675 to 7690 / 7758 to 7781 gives -0.028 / 19.3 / 15.9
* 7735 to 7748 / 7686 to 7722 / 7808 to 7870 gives 0.022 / 18.6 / 18.6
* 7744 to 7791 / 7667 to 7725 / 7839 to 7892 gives 0.101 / 18.8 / 18.4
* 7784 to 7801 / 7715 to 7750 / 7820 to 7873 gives 0.017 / 18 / 18.4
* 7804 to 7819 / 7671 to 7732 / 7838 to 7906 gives -0.051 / 18.6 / 18.4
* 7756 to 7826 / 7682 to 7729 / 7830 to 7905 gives 0.044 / 18.5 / 18.4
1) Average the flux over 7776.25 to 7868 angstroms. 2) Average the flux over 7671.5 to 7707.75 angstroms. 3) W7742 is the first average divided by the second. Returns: 1.0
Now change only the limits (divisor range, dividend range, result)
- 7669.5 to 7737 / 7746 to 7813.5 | 0.93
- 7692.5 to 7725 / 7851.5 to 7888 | 1.02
